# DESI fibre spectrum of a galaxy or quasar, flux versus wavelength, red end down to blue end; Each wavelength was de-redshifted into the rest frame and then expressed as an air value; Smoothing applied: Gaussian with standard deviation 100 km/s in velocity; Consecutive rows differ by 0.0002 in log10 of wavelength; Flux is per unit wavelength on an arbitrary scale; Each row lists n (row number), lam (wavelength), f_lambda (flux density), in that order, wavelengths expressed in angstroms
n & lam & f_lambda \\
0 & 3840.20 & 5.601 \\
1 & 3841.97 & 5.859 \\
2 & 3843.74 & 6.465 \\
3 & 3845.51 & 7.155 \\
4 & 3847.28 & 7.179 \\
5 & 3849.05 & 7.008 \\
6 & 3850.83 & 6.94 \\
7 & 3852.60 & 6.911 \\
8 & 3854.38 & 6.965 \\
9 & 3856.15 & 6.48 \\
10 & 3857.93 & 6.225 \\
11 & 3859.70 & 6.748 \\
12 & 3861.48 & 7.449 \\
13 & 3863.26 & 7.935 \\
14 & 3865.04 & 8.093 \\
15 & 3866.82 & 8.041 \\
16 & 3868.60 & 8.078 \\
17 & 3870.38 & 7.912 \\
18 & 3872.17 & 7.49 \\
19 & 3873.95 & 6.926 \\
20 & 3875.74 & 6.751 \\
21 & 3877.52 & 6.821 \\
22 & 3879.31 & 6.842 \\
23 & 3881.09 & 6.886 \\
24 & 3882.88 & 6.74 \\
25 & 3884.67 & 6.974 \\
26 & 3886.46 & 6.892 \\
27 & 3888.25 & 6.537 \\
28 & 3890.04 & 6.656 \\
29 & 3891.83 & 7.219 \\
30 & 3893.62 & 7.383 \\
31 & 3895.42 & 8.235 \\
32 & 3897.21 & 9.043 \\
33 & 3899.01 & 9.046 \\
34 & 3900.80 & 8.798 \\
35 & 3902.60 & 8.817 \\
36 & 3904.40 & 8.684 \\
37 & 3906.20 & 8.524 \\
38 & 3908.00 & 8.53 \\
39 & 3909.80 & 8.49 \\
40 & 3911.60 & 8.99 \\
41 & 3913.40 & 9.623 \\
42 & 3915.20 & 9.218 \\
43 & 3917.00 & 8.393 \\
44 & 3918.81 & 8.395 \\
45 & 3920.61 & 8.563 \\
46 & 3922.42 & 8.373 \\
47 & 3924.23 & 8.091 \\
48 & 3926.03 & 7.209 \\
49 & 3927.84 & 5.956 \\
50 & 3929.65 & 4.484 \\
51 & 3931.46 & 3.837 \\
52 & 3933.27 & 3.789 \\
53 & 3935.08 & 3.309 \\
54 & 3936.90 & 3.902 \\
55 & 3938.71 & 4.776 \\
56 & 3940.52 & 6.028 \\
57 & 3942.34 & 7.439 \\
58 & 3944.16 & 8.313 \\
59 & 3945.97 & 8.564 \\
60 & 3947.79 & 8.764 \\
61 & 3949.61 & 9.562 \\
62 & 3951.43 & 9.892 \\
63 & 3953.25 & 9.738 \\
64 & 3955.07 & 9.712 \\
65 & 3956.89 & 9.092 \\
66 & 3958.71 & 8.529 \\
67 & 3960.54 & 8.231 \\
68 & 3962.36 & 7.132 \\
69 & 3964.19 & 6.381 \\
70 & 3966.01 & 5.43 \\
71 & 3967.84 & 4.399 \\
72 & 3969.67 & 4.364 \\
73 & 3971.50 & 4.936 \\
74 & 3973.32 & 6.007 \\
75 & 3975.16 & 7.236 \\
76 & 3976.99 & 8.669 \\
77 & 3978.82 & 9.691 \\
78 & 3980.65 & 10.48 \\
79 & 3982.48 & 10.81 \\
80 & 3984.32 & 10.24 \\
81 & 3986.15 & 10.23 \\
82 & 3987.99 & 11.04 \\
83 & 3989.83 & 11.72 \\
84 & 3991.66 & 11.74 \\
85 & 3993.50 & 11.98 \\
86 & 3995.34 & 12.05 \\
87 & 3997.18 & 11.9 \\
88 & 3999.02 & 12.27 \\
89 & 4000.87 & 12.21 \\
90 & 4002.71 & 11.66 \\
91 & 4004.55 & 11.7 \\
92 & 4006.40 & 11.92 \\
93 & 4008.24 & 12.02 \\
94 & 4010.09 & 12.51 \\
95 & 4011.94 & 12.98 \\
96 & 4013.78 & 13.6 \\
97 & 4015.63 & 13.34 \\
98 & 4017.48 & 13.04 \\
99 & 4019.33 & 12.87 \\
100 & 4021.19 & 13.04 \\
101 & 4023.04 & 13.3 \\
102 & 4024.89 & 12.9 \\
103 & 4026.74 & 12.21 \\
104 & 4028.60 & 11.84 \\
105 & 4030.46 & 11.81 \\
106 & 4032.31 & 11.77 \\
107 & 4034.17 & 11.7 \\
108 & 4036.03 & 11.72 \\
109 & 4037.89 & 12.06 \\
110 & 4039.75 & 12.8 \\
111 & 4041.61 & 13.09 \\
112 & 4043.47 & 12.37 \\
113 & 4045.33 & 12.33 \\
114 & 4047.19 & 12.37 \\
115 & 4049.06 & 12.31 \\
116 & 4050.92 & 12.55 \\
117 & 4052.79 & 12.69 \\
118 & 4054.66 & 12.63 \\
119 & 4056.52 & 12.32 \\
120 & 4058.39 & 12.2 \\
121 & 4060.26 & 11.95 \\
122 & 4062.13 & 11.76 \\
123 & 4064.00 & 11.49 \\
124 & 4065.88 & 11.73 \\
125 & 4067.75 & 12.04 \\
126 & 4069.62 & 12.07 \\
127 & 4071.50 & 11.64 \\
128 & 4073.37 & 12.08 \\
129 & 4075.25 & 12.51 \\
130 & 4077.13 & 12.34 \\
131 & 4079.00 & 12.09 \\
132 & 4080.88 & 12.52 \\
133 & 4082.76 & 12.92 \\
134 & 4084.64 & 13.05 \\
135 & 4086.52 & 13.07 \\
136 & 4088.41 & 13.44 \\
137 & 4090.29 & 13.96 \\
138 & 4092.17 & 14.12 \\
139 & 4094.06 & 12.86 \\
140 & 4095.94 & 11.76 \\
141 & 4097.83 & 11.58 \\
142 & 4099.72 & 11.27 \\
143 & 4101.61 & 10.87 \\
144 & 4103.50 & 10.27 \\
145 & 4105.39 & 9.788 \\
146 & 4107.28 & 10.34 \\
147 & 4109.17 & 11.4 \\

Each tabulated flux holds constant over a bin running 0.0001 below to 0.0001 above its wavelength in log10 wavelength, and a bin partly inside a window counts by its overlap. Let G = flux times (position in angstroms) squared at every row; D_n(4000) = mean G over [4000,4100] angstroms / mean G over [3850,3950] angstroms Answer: 1.83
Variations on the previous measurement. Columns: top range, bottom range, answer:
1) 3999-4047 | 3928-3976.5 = 1.92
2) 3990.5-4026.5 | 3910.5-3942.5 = 1.95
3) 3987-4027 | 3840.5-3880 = 1.88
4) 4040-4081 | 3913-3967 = 1.77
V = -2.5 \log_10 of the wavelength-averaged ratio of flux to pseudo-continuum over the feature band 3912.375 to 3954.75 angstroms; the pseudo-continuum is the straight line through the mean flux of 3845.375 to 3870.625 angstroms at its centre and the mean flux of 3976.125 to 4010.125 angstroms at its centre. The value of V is 0.29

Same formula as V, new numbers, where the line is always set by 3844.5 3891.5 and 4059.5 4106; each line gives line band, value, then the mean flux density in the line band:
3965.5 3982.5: 0.34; 7.06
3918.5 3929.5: 0.12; 7.51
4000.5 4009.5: -0.16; 11.9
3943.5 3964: 0.04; 8.79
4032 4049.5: -0.10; 12.3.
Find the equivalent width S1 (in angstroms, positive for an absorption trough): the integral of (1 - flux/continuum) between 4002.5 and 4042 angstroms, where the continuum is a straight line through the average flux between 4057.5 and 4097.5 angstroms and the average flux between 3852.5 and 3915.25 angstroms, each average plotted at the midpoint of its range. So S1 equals -4.9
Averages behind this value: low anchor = 7.69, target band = 12.5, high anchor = 12.4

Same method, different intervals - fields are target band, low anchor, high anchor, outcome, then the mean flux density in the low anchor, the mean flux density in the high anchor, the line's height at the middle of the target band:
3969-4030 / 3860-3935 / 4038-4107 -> -4.87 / 7.52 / 12.2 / 10.3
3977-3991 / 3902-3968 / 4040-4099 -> -1.77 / 7.52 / 12.4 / 9.31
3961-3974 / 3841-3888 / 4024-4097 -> 5.60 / 7.06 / 12.4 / 9.86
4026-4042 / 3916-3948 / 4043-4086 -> -1.65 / 6.53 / 12.3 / 10.9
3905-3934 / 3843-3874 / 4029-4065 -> 4.06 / 7.23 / 12.2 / 8.84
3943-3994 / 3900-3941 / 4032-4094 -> 1.73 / 7.17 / 12.4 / 8.94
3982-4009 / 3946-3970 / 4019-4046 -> -3.80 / 7.89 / 12.4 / 10.1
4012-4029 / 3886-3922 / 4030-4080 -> -2.50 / 8.32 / 12.2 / 11.3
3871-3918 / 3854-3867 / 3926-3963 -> -4.74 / 7.21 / 7.06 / 7.15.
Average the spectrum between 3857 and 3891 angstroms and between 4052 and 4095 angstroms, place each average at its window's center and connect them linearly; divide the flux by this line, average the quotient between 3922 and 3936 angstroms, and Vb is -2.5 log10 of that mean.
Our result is 0.48 mag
